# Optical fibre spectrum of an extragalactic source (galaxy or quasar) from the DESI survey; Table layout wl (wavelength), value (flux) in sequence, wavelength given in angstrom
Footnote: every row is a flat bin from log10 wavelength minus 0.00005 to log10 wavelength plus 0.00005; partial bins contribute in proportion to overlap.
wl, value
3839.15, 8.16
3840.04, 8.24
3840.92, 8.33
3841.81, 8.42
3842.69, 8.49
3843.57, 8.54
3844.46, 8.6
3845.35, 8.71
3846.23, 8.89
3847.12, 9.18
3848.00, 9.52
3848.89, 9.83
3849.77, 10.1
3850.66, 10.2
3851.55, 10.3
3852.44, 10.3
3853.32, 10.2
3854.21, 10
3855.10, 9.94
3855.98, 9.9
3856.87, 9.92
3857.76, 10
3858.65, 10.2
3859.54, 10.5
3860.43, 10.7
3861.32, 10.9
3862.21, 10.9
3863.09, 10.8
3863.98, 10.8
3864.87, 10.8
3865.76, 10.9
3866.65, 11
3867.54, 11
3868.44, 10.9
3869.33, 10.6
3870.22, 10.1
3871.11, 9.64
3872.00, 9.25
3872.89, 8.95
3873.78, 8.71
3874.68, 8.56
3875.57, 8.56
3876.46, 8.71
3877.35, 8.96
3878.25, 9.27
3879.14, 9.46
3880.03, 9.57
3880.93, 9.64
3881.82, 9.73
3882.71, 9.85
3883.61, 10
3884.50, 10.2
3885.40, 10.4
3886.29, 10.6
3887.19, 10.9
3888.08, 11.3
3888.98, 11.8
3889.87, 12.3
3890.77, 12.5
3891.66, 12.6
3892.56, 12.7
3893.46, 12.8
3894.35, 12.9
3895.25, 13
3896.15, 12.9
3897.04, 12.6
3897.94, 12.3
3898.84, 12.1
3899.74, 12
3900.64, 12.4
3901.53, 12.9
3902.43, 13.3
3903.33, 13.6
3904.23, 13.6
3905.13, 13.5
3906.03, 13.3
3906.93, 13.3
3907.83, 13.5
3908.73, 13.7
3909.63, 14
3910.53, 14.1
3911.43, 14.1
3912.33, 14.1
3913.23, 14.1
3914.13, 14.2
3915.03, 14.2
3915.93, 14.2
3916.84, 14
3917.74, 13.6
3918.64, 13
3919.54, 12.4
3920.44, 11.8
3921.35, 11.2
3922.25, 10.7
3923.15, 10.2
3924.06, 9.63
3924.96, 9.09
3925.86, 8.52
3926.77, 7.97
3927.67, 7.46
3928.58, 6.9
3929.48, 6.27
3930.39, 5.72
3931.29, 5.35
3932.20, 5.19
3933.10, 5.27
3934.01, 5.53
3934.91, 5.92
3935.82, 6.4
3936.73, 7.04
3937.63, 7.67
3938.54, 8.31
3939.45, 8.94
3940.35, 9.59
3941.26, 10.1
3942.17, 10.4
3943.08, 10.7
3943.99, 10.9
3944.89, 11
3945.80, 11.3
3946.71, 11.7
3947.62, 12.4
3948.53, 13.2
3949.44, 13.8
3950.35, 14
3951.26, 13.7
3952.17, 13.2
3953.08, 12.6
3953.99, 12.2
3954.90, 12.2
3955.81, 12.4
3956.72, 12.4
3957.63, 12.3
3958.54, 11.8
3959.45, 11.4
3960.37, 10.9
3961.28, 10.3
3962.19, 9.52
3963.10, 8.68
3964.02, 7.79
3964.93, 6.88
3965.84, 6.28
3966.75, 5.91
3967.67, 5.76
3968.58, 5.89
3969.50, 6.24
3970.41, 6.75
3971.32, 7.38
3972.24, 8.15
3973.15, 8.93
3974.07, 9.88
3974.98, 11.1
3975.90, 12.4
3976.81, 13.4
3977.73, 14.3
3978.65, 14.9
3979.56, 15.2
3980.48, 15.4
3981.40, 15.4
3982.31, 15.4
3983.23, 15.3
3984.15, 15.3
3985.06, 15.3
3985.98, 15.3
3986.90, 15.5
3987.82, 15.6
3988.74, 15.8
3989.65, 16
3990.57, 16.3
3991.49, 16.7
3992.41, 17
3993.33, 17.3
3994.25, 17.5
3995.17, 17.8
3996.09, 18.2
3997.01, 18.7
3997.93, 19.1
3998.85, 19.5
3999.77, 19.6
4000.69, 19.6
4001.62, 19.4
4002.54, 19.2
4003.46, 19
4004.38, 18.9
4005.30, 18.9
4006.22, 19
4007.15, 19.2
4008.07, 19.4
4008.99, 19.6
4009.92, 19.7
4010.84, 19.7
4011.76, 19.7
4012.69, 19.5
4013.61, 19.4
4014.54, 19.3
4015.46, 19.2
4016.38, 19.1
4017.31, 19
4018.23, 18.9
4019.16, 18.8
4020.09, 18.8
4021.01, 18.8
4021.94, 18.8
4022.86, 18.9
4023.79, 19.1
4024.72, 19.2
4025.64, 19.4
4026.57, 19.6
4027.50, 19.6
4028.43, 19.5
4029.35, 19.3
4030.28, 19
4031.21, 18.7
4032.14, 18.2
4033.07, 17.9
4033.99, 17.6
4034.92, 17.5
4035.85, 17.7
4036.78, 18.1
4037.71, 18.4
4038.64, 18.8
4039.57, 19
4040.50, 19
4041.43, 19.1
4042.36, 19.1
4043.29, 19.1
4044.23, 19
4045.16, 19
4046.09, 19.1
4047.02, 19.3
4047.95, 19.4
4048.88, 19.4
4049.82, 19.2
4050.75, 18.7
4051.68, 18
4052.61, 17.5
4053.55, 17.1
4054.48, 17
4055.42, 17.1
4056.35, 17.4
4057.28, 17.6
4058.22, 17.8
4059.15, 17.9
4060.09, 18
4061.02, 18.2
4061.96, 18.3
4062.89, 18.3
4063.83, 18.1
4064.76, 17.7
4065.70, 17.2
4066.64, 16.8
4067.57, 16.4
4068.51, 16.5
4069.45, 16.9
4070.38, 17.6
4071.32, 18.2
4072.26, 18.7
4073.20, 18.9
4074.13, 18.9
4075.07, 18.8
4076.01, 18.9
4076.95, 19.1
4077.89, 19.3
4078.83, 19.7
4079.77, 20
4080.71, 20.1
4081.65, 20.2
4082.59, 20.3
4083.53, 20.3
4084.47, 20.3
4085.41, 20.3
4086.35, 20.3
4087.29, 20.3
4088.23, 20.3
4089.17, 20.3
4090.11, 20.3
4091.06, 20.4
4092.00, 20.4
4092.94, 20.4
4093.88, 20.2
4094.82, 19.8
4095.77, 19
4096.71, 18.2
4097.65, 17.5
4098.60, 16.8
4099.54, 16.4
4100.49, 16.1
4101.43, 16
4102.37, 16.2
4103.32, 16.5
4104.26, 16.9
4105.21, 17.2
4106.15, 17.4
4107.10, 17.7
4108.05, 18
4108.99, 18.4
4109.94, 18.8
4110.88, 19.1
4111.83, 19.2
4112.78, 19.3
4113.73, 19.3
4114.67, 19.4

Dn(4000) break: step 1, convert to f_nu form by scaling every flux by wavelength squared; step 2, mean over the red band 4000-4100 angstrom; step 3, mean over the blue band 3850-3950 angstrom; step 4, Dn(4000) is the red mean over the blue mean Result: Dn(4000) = 1.9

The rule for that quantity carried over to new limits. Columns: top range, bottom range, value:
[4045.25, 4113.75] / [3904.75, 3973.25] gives 1.93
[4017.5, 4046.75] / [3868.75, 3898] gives 1.91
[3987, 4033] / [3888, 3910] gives 1.54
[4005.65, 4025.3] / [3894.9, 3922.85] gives 1.54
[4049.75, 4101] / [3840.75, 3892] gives 2.06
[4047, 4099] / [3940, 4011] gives 1.43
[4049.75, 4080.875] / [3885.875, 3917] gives 1.51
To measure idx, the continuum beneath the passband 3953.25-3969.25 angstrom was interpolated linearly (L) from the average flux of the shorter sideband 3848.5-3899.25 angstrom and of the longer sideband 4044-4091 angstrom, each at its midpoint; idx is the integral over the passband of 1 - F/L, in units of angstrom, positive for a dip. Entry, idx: 5.2 angstrom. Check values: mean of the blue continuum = 10.6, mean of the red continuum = 18.7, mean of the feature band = 9.57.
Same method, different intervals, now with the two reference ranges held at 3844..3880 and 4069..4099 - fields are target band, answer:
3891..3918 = -3.7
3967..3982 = 4.2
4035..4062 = -0.8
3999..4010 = -2.3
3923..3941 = 7.8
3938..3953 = 2.3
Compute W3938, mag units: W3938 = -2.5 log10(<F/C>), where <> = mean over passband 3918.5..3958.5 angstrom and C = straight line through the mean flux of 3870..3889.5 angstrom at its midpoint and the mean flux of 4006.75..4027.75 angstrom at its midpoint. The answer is 0.36 mag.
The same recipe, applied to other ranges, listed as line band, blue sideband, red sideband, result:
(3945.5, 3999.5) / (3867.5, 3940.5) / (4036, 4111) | 0.09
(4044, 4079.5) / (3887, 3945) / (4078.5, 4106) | -0.04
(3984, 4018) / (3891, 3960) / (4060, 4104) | -0.22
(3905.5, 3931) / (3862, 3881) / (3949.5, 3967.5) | -0.13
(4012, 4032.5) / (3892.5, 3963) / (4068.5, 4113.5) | -0.22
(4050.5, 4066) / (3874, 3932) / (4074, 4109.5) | -0.01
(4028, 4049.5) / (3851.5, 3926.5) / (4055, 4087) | -0.09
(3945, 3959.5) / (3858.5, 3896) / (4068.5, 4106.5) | 0.08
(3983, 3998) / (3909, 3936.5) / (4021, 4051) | -0.08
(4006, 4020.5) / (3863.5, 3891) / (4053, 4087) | -0.20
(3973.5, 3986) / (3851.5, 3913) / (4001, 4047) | 0.18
